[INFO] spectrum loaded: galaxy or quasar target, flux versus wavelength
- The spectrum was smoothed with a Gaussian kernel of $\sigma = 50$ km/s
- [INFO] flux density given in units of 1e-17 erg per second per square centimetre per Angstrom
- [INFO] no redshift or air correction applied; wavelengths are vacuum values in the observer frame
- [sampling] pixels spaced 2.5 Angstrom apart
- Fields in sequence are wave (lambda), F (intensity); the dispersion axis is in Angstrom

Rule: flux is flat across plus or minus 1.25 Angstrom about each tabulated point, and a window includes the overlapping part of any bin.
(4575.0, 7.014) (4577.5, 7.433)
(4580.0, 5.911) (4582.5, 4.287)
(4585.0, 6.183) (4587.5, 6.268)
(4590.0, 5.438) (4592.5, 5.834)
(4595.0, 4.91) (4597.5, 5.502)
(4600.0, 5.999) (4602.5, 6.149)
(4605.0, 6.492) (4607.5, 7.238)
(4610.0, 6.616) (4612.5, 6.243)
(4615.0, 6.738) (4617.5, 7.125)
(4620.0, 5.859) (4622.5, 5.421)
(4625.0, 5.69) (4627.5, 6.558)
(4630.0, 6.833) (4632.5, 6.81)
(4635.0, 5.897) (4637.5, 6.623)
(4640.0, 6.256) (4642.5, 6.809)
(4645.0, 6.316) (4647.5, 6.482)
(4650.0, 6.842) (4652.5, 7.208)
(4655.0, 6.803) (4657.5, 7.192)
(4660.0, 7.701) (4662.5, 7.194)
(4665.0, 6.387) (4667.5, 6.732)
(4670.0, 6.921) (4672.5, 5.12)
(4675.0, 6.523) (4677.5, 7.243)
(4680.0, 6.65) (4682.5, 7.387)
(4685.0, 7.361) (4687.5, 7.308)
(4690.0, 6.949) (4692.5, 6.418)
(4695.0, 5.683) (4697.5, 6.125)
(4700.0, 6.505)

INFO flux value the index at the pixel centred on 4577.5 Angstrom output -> 7.433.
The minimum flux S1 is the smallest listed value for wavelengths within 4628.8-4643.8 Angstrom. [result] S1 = 5.897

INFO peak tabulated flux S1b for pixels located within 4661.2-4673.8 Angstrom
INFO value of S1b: 7.194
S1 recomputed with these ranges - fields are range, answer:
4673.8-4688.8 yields 6.523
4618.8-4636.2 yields 5.421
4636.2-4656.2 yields 6.256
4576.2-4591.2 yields 4.287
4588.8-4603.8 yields 4.91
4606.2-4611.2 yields 6.616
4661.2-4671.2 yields 6.387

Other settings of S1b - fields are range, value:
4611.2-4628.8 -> 7.125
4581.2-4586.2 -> 6.183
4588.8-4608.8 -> 7.238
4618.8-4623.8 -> 5.859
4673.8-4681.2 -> 7.243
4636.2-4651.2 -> 6.842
